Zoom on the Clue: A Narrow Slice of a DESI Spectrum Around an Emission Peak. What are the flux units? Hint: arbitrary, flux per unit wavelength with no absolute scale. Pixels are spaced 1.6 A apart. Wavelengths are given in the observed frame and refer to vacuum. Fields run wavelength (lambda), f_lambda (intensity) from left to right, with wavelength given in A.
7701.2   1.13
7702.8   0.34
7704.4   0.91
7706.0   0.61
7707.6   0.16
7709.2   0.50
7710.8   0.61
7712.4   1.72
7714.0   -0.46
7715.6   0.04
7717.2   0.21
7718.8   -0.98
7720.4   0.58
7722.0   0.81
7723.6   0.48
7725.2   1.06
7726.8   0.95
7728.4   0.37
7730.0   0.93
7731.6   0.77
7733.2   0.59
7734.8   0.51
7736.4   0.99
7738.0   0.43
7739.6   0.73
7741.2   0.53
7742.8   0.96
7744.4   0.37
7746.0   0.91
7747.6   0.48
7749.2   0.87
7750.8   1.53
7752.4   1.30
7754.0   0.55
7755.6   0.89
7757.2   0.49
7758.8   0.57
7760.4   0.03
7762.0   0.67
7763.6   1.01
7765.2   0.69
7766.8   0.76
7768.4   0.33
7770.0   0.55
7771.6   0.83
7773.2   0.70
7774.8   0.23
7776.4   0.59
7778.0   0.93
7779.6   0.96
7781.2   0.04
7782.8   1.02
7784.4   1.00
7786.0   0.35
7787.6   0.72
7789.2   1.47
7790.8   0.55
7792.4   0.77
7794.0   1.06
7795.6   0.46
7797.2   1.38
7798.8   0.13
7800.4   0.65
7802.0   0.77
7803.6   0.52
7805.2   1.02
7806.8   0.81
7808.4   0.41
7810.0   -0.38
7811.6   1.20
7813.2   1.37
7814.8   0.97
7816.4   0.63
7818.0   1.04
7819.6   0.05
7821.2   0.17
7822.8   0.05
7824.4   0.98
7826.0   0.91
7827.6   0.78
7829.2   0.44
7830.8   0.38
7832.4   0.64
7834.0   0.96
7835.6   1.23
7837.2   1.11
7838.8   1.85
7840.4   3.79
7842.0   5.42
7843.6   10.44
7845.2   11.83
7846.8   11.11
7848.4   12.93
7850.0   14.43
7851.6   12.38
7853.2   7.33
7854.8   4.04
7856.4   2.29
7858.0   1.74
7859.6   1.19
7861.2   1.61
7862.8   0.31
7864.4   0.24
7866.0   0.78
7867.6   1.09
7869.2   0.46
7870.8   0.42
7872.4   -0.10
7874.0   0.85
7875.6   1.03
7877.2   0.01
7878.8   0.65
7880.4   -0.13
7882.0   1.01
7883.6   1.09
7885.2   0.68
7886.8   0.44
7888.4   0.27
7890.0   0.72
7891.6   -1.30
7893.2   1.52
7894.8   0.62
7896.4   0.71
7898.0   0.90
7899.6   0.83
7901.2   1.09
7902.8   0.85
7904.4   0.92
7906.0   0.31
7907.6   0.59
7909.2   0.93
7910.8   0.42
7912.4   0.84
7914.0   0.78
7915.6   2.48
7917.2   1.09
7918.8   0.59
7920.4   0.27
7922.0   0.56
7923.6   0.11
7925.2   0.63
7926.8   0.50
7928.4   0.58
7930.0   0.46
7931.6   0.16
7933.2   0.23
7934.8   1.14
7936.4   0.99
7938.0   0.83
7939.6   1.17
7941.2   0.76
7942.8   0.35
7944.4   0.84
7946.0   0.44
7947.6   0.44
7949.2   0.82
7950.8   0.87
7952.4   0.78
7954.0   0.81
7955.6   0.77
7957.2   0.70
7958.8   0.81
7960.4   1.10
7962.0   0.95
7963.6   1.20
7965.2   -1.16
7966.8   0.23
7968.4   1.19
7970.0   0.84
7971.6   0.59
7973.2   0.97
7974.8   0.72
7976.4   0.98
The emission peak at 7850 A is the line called [O II]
